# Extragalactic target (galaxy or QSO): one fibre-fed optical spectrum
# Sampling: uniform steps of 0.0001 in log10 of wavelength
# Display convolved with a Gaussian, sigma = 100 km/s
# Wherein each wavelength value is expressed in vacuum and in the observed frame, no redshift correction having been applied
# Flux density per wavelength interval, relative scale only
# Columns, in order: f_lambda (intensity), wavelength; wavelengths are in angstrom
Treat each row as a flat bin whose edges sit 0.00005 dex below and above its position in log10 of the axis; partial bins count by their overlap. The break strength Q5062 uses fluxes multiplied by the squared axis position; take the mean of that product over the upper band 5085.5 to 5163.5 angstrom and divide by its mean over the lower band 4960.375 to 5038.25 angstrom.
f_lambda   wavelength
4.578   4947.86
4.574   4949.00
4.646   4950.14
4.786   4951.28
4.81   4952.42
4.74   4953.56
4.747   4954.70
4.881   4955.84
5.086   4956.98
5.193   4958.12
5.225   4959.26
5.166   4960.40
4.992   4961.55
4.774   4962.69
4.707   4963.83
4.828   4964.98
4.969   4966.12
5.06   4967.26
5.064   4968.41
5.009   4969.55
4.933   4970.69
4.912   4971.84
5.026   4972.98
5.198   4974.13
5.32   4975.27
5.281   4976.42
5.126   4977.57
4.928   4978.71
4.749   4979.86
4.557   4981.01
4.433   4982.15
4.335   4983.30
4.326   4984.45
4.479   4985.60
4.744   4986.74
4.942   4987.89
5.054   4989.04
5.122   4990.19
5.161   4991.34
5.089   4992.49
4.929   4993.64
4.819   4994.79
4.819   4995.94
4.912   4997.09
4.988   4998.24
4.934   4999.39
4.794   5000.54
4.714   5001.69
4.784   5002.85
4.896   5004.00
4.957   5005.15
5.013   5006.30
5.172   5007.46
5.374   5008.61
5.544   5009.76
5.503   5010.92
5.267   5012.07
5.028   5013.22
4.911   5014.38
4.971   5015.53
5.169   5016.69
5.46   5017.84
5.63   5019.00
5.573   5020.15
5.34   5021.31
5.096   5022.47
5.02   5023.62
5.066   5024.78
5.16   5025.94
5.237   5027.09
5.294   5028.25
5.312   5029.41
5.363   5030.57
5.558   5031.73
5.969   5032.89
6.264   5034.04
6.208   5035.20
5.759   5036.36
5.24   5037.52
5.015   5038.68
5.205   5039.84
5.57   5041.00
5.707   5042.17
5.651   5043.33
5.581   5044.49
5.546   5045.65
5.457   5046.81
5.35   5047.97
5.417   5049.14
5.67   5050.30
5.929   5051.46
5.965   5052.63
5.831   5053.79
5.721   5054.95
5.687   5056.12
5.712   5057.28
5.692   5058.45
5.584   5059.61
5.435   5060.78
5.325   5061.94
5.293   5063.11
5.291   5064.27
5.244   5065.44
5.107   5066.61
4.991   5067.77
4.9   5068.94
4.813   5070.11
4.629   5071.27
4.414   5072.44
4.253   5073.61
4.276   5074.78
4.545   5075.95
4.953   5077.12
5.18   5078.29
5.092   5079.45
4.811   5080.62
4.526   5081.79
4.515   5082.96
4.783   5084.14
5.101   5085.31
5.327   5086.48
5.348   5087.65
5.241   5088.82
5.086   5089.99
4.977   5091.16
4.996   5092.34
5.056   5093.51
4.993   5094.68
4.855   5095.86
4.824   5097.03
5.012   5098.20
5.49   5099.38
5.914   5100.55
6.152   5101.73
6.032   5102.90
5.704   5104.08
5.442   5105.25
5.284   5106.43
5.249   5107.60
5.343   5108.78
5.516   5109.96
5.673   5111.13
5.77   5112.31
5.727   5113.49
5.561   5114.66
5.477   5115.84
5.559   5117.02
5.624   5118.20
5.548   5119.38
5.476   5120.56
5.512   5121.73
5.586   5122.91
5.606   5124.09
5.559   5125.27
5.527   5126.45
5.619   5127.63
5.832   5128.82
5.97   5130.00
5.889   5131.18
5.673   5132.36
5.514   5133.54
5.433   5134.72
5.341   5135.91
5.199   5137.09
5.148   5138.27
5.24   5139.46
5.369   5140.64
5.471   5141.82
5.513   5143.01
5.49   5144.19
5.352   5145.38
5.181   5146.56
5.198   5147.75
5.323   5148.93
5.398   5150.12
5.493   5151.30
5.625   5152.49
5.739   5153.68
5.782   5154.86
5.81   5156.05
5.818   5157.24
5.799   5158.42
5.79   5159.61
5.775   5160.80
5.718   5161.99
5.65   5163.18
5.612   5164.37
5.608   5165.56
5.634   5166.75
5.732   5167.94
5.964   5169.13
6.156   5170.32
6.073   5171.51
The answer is 1.1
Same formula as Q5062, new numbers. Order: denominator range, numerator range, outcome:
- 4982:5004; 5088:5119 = 1.17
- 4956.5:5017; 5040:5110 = 1.10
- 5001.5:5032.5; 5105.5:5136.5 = 1.11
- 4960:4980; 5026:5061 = 1.15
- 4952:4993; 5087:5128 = 1.17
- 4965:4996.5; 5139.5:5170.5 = 1.22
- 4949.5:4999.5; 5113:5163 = 1.21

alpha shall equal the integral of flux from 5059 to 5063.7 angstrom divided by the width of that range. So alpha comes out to 5.42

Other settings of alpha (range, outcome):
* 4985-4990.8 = 4.87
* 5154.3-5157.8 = 5.79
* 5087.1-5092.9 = 5.13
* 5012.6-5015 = 4.98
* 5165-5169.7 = 5.73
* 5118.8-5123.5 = 5.54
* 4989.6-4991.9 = 5.14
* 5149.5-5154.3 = 5.57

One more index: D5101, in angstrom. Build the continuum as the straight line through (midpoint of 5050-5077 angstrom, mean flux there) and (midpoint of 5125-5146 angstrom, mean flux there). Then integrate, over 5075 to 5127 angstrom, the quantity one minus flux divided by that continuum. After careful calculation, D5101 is 0.68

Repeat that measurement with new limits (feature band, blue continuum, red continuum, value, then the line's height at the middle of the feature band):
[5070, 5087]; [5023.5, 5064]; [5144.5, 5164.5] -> 2.5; 5.56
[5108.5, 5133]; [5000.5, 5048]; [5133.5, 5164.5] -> -0.7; 5.47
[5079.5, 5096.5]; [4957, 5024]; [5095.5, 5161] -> 1.3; 5.38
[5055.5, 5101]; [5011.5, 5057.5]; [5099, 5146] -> 3.8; 5.52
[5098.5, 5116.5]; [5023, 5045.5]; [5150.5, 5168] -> 0.0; 5.61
